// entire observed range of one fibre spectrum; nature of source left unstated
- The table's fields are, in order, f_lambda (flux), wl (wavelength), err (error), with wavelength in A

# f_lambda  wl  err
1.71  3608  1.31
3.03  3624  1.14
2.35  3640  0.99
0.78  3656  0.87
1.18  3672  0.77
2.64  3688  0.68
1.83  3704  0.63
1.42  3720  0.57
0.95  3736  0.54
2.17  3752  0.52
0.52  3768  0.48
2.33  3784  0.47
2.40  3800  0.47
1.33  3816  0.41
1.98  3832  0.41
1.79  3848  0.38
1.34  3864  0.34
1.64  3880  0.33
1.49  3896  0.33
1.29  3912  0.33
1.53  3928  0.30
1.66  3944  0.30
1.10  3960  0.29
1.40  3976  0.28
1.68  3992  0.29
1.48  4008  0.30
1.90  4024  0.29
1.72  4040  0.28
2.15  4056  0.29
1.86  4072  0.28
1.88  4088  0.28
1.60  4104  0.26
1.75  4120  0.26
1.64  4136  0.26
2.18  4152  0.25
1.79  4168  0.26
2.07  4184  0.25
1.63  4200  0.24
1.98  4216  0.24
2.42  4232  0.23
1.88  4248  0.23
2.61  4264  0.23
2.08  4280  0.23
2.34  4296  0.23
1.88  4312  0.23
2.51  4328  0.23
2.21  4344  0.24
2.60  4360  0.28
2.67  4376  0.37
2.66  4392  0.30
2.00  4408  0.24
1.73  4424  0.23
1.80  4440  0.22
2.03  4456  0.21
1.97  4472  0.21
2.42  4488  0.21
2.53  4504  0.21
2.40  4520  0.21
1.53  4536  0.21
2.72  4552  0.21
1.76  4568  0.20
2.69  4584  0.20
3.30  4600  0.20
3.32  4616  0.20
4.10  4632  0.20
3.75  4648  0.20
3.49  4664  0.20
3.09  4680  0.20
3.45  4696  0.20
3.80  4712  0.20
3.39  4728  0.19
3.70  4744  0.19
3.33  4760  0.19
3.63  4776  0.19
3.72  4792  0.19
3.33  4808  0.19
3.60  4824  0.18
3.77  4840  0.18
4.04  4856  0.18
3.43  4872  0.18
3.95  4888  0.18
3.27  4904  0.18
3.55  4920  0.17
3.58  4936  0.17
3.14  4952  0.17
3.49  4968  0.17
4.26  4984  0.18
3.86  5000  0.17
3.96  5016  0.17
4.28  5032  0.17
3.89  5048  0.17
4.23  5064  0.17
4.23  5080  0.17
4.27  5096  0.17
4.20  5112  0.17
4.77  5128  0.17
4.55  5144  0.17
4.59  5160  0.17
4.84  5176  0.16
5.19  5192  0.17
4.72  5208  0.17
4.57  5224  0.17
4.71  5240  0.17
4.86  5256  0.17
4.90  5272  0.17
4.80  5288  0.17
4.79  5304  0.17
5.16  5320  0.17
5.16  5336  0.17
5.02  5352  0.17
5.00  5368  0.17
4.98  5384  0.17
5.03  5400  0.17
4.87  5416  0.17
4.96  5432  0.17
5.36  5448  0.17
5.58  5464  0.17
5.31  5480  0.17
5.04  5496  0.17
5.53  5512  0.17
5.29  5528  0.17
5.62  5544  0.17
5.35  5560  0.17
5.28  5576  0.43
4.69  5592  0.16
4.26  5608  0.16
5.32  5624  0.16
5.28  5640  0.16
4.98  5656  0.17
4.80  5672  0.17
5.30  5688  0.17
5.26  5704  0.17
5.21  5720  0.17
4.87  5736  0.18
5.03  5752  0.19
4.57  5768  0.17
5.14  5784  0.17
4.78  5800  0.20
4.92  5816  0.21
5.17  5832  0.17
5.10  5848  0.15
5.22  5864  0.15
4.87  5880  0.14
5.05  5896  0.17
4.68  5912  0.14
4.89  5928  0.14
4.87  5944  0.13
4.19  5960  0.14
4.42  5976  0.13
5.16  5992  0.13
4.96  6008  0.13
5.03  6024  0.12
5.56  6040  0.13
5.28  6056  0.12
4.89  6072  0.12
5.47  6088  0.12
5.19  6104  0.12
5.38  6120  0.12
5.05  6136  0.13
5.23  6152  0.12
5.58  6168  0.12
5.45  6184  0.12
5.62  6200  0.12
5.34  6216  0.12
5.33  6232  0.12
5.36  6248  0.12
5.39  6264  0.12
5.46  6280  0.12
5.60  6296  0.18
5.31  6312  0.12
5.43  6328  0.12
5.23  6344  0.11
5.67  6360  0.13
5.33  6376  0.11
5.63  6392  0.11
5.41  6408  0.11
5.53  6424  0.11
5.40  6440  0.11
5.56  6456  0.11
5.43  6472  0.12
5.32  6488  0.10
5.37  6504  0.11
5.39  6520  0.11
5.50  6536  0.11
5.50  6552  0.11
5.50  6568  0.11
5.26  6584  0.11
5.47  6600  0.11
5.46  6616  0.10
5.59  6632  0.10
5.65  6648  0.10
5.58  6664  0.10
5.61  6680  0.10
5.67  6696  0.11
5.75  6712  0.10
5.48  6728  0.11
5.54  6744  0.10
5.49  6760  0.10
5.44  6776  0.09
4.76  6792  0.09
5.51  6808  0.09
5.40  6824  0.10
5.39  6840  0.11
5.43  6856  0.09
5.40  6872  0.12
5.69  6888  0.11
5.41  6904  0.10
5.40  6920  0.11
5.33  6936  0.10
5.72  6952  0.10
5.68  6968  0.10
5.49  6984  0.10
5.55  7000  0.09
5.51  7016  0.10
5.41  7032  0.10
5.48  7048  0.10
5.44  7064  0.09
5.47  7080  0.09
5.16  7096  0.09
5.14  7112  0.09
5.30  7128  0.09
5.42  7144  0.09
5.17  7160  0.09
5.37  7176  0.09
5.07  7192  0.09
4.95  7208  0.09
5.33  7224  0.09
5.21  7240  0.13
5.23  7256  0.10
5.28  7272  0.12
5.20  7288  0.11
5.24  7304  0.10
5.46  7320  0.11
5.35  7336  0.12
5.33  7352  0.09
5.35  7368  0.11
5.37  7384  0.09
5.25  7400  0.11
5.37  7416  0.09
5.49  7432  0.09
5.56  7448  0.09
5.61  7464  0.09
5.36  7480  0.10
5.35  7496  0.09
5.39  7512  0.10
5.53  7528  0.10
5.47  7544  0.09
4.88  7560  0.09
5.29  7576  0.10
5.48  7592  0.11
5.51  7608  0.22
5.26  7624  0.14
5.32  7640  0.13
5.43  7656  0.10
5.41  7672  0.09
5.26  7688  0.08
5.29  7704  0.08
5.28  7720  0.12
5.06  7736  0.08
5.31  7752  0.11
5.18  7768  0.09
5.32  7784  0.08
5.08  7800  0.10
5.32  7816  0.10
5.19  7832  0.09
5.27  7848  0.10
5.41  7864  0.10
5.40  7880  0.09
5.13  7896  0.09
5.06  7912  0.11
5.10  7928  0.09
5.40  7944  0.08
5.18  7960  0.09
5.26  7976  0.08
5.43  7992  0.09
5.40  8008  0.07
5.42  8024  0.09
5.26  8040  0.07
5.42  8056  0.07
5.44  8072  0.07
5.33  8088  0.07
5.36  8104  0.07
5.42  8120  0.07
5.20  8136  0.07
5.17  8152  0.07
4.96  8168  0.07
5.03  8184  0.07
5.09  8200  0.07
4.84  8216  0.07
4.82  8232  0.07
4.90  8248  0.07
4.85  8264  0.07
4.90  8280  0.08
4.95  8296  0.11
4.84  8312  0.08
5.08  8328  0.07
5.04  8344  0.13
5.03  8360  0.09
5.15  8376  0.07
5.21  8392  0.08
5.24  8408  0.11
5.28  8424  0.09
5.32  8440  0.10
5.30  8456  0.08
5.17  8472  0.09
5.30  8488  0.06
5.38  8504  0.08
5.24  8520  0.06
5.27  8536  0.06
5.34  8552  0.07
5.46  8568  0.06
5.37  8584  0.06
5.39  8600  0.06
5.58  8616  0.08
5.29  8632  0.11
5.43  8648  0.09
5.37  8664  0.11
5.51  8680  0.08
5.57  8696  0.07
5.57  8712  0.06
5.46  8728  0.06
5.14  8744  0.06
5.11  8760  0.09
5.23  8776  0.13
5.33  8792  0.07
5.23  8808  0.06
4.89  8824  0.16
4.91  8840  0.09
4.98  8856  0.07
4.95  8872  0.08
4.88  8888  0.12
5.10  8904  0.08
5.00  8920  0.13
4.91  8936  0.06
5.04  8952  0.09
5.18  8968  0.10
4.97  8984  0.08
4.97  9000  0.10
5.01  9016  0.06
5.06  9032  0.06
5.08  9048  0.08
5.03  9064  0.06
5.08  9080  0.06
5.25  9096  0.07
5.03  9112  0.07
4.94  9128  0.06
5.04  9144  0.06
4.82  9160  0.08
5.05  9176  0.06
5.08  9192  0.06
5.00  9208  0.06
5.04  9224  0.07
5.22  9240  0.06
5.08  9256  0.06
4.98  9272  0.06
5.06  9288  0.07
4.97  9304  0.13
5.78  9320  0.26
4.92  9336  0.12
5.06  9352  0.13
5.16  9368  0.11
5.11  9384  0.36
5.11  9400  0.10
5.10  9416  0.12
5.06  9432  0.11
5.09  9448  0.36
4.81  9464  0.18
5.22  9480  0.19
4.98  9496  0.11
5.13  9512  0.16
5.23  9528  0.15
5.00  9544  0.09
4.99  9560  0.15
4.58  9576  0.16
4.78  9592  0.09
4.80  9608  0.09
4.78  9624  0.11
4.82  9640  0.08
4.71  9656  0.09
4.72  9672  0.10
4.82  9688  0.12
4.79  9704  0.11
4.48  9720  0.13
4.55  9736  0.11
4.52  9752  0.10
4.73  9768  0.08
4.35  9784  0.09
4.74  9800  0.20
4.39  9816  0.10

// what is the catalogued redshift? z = 0.15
